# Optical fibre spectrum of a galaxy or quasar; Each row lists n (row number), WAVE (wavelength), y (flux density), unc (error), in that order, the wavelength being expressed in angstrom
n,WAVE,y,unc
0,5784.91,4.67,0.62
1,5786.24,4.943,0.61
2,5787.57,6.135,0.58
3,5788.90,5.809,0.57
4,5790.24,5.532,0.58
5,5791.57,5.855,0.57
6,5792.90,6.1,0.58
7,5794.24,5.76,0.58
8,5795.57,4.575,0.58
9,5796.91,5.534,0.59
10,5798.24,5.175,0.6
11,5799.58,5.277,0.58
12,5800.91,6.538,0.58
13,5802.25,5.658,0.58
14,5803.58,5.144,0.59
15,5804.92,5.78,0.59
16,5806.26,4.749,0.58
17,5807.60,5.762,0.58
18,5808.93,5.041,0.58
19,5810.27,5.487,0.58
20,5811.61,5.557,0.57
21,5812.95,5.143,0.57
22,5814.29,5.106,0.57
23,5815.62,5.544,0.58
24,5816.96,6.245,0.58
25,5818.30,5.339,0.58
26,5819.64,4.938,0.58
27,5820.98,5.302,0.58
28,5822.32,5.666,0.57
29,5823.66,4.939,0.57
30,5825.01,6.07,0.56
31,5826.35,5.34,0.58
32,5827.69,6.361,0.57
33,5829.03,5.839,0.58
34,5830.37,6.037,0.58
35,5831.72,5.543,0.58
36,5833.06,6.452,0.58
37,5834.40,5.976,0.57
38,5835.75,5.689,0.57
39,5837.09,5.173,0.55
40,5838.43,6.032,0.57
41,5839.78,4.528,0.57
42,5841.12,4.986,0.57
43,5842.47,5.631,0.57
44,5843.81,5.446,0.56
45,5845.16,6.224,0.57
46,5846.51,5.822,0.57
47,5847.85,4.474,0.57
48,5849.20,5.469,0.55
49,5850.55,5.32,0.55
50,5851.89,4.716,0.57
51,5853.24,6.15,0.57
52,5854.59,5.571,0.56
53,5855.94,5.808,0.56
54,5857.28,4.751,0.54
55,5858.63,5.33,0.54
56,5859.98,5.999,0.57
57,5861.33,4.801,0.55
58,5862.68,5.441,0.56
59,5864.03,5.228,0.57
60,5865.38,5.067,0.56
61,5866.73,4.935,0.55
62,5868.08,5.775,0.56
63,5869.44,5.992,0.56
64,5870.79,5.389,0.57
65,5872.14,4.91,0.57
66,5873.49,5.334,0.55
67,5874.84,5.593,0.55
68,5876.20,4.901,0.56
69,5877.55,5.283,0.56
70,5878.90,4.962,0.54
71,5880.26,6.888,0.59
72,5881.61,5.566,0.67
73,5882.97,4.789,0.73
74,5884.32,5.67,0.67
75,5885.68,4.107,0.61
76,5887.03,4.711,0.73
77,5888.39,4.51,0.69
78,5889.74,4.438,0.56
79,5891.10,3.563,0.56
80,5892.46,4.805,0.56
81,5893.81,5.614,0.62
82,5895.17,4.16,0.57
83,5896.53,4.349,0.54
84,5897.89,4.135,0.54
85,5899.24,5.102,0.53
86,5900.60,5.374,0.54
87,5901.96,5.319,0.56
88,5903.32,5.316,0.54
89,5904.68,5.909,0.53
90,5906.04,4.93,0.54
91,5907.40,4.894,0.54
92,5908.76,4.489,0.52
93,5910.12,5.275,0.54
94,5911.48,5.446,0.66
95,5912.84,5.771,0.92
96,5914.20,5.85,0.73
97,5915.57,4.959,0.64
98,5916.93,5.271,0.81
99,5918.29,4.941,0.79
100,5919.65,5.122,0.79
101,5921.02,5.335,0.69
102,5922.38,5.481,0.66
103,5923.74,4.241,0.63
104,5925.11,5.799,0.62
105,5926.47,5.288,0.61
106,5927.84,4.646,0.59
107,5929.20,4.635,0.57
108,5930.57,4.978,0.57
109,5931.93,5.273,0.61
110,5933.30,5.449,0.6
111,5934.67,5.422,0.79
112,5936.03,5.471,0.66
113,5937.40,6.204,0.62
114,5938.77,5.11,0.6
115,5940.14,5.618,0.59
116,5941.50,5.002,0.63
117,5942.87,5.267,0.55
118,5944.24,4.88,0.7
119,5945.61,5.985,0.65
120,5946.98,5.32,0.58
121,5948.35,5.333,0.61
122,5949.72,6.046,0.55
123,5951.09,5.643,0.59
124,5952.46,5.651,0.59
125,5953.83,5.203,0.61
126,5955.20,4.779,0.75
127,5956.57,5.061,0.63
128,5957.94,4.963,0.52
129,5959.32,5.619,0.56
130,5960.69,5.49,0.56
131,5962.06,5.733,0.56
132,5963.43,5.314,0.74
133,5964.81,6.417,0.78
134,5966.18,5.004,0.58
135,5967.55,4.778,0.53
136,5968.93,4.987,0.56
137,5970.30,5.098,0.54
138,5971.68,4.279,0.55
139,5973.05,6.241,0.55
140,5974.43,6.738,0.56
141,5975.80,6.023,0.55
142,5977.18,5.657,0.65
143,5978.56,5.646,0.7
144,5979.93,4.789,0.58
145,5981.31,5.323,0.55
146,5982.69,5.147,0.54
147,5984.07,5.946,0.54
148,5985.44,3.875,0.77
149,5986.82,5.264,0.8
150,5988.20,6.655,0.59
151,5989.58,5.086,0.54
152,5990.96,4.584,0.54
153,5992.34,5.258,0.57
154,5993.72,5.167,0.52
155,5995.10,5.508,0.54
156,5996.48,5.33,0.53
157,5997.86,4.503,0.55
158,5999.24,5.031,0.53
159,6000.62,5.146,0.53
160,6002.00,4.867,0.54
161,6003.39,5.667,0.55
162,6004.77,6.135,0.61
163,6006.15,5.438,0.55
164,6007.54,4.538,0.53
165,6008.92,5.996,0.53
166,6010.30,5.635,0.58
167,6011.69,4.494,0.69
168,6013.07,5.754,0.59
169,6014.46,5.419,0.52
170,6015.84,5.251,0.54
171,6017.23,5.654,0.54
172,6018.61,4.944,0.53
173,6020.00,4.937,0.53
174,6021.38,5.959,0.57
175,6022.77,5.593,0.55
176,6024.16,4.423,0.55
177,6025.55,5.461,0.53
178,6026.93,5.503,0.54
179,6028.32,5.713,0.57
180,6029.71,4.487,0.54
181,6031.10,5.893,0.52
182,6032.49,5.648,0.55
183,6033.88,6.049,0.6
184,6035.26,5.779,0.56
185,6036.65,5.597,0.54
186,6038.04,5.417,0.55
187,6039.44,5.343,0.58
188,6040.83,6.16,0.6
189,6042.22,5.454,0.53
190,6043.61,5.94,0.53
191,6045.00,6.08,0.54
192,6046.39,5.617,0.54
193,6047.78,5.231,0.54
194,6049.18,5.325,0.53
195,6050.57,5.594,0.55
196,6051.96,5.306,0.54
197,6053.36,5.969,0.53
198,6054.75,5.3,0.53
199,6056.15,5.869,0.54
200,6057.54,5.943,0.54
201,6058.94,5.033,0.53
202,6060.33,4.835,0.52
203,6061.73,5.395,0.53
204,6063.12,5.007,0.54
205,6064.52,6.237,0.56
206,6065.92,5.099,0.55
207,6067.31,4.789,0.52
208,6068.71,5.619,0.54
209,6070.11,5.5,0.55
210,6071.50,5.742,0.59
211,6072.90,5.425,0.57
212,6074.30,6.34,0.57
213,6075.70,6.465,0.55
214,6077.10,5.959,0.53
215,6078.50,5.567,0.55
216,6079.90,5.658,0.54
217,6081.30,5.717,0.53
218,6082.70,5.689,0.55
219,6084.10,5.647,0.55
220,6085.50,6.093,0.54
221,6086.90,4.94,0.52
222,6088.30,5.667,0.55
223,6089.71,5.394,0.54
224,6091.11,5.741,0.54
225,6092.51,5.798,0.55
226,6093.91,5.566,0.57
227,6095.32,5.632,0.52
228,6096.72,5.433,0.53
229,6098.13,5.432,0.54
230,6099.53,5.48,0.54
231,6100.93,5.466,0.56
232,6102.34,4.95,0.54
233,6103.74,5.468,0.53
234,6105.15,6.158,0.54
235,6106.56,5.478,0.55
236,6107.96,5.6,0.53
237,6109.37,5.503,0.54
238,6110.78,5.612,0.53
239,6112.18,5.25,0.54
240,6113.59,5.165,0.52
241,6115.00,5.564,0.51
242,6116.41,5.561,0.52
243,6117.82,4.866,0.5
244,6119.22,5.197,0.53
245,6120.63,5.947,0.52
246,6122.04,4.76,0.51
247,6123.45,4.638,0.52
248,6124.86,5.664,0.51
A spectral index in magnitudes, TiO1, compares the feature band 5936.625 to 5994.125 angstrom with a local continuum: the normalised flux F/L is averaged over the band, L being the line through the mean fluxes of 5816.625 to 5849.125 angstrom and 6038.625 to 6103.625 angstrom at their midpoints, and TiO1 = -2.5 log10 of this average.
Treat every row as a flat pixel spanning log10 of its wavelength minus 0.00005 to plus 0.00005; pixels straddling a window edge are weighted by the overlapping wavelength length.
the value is 0.04 mag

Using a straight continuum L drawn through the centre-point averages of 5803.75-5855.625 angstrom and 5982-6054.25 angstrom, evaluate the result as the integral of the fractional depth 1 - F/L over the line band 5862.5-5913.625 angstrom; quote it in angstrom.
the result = 3.5 angstrom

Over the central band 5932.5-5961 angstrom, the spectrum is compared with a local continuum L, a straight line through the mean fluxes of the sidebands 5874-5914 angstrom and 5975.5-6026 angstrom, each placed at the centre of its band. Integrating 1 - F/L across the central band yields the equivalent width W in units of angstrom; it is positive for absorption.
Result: -1.3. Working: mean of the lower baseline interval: 5.04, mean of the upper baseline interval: 5.29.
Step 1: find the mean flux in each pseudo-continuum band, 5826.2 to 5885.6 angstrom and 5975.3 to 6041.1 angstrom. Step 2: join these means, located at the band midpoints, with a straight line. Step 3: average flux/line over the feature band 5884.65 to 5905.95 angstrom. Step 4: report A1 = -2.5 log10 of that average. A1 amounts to 0.140 mag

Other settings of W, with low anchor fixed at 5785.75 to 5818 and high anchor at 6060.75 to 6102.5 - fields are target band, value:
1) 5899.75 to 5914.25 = 0.6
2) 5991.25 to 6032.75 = 2.0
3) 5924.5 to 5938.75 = 0.6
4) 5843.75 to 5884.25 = 1.0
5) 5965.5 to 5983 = 0.6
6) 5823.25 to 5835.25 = -0.7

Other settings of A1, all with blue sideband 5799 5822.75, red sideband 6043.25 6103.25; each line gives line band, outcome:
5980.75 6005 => 0.06 mag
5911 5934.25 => 0.06 mag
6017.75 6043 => 0.02 mag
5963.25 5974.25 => 0.04 mag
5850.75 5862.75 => 0.02 mag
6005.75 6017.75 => 0.04 mag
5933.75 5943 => 0.01 mag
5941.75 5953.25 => 0.00 mag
